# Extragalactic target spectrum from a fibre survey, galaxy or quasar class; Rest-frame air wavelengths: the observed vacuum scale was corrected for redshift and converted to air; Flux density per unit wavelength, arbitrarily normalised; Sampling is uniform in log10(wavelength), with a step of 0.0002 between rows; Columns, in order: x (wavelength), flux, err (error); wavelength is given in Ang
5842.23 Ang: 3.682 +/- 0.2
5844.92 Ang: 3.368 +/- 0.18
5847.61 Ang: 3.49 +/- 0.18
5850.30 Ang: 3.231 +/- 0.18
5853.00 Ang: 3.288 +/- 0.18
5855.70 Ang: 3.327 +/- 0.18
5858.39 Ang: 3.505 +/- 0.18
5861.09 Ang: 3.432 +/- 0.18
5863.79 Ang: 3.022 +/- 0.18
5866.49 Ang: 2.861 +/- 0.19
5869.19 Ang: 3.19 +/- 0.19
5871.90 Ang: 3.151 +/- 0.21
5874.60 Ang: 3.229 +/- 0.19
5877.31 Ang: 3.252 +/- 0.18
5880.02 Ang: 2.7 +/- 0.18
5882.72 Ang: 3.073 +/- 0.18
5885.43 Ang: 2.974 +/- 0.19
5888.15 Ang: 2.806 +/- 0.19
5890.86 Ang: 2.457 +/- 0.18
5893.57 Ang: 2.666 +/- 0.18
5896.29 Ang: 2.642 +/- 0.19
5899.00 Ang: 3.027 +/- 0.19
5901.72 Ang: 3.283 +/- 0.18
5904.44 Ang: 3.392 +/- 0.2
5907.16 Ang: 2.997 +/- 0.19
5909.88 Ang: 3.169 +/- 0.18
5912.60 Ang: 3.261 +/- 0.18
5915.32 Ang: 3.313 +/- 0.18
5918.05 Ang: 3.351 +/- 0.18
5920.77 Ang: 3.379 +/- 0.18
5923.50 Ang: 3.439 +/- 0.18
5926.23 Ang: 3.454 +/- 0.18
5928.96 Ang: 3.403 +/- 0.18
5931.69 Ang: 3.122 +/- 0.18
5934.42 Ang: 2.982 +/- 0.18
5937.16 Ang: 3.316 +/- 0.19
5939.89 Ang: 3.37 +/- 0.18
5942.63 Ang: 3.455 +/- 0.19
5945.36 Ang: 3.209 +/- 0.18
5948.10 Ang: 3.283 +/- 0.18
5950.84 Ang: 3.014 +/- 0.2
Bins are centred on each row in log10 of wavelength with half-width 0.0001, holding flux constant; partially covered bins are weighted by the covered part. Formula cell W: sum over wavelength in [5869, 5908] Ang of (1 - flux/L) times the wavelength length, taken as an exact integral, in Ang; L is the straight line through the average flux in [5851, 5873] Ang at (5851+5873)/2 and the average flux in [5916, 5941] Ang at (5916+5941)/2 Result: 3.3 Ang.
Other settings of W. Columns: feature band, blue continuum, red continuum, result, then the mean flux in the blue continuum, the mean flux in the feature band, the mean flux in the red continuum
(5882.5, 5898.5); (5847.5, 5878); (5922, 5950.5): 2.44 Ang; 3.24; 2.76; 3.29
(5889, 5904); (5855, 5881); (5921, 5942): 1.77 Ang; 3.17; 2.85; 3.31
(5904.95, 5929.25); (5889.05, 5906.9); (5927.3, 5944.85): -1.65 Ang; 2.91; 3.31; 3.28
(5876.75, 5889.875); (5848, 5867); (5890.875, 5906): 0.60 Ang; 3.27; 2.93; 2.95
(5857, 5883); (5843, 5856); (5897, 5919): 1.25 Ang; 3.36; 3.15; 3.21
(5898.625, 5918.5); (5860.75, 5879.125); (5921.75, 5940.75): 0.06 Ang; 3.14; 3.23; 3.3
